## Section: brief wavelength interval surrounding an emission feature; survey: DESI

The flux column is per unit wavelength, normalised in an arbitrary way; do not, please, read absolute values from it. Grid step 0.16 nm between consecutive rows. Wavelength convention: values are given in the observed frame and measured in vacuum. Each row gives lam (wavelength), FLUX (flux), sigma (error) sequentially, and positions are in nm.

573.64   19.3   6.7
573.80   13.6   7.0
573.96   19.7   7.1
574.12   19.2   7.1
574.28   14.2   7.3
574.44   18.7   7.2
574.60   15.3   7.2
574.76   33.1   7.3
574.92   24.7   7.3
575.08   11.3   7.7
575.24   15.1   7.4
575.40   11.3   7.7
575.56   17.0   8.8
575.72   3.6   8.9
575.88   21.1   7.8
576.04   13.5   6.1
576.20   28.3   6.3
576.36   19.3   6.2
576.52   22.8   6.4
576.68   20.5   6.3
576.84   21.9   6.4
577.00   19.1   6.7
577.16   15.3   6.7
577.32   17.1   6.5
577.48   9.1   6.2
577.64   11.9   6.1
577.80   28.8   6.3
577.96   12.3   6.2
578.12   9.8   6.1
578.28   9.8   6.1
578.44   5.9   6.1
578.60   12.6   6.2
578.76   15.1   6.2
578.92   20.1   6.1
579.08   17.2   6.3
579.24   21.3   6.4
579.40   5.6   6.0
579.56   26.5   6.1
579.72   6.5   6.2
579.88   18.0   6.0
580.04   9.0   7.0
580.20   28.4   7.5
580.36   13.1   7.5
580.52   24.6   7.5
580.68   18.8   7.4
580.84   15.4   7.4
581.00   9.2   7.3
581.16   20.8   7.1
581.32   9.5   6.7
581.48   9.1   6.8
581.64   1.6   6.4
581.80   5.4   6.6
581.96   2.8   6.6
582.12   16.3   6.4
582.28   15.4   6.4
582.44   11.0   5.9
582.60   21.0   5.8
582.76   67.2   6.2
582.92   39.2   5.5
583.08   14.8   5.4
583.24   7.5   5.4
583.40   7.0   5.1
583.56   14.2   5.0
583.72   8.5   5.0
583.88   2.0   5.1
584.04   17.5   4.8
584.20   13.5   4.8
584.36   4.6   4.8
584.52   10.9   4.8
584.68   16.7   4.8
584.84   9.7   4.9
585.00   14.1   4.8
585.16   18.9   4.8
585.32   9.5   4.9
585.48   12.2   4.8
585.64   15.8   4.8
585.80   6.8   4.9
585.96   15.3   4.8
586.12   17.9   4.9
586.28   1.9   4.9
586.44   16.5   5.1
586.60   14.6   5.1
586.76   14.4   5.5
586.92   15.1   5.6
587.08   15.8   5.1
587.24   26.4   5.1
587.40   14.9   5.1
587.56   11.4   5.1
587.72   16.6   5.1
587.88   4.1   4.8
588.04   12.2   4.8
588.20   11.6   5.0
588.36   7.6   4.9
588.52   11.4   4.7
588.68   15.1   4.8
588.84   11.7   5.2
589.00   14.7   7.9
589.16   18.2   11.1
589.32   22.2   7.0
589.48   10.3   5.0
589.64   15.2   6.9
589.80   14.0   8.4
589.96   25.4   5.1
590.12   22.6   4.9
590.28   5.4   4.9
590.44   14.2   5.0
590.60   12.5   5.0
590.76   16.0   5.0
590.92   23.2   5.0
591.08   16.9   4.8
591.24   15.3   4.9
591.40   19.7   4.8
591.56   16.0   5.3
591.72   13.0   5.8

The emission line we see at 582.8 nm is H-beta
